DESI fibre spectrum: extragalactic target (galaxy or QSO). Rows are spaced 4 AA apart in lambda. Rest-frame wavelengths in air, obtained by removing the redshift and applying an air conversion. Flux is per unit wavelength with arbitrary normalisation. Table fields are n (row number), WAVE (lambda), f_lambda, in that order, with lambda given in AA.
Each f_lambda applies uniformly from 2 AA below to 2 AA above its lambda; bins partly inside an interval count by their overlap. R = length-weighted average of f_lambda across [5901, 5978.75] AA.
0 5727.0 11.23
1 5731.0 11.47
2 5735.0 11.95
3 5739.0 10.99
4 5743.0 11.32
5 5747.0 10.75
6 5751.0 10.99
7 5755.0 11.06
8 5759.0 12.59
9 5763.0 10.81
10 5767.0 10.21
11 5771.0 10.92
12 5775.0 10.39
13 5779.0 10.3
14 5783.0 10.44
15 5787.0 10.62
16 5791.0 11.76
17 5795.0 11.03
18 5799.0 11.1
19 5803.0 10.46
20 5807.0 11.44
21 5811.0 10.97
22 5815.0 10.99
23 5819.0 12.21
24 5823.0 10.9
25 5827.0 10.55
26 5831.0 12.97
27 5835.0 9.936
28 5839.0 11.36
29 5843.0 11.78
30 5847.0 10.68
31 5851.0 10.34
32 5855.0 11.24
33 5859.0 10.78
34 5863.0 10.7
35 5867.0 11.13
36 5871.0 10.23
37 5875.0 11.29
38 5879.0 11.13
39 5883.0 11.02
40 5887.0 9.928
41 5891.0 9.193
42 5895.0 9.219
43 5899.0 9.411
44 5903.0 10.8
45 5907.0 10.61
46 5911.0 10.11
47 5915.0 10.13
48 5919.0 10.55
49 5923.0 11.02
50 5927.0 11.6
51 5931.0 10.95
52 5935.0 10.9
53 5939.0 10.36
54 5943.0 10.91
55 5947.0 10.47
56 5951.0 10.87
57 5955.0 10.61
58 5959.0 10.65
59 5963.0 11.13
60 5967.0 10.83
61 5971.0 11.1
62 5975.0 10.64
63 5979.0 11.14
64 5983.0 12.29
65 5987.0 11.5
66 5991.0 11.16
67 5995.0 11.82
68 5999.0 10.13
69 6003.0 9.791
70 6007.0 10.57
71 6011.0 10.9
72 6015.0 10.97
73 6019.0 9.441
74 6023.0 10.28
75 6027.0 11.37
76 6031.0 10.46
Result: 10.8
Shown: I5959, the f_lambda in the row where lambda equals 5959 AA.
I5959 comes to 10.65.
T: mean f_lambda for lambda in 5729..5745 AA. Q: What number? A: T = 11.4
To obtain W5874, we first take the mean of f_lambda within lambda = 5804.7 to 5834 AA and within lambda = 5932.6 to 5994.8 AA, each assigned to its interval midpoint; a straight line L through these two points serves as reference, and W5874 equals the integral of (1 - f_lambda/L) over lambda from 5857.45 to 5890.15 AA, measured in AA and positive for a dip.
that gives 1.5 AA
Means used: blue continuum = 11.4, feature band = 10.7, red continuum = 11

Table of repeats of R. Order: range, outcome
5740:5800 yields 11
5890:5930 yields 10.3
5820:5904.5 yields 10.7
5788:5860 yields 11.1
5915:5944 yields 10.8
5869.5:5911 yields 10.3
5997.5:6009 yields 10.2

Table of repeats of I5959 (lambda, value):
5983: 12.29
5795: 11.03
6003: 9.791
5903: 10.8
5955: 10.61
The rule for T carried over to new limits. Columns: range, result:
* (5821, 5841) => 11.1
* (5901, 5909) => 10.7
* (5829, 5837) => 11.5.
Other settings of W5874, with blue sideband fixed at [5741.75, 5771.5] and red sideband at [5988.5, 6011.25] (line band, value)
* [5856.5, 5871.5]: 0.2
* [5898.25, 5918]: 1.1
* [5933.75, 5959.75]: 0.3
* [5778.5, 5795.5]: 0.3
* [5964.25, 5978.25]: -0.2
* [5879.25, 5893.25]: 0.9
